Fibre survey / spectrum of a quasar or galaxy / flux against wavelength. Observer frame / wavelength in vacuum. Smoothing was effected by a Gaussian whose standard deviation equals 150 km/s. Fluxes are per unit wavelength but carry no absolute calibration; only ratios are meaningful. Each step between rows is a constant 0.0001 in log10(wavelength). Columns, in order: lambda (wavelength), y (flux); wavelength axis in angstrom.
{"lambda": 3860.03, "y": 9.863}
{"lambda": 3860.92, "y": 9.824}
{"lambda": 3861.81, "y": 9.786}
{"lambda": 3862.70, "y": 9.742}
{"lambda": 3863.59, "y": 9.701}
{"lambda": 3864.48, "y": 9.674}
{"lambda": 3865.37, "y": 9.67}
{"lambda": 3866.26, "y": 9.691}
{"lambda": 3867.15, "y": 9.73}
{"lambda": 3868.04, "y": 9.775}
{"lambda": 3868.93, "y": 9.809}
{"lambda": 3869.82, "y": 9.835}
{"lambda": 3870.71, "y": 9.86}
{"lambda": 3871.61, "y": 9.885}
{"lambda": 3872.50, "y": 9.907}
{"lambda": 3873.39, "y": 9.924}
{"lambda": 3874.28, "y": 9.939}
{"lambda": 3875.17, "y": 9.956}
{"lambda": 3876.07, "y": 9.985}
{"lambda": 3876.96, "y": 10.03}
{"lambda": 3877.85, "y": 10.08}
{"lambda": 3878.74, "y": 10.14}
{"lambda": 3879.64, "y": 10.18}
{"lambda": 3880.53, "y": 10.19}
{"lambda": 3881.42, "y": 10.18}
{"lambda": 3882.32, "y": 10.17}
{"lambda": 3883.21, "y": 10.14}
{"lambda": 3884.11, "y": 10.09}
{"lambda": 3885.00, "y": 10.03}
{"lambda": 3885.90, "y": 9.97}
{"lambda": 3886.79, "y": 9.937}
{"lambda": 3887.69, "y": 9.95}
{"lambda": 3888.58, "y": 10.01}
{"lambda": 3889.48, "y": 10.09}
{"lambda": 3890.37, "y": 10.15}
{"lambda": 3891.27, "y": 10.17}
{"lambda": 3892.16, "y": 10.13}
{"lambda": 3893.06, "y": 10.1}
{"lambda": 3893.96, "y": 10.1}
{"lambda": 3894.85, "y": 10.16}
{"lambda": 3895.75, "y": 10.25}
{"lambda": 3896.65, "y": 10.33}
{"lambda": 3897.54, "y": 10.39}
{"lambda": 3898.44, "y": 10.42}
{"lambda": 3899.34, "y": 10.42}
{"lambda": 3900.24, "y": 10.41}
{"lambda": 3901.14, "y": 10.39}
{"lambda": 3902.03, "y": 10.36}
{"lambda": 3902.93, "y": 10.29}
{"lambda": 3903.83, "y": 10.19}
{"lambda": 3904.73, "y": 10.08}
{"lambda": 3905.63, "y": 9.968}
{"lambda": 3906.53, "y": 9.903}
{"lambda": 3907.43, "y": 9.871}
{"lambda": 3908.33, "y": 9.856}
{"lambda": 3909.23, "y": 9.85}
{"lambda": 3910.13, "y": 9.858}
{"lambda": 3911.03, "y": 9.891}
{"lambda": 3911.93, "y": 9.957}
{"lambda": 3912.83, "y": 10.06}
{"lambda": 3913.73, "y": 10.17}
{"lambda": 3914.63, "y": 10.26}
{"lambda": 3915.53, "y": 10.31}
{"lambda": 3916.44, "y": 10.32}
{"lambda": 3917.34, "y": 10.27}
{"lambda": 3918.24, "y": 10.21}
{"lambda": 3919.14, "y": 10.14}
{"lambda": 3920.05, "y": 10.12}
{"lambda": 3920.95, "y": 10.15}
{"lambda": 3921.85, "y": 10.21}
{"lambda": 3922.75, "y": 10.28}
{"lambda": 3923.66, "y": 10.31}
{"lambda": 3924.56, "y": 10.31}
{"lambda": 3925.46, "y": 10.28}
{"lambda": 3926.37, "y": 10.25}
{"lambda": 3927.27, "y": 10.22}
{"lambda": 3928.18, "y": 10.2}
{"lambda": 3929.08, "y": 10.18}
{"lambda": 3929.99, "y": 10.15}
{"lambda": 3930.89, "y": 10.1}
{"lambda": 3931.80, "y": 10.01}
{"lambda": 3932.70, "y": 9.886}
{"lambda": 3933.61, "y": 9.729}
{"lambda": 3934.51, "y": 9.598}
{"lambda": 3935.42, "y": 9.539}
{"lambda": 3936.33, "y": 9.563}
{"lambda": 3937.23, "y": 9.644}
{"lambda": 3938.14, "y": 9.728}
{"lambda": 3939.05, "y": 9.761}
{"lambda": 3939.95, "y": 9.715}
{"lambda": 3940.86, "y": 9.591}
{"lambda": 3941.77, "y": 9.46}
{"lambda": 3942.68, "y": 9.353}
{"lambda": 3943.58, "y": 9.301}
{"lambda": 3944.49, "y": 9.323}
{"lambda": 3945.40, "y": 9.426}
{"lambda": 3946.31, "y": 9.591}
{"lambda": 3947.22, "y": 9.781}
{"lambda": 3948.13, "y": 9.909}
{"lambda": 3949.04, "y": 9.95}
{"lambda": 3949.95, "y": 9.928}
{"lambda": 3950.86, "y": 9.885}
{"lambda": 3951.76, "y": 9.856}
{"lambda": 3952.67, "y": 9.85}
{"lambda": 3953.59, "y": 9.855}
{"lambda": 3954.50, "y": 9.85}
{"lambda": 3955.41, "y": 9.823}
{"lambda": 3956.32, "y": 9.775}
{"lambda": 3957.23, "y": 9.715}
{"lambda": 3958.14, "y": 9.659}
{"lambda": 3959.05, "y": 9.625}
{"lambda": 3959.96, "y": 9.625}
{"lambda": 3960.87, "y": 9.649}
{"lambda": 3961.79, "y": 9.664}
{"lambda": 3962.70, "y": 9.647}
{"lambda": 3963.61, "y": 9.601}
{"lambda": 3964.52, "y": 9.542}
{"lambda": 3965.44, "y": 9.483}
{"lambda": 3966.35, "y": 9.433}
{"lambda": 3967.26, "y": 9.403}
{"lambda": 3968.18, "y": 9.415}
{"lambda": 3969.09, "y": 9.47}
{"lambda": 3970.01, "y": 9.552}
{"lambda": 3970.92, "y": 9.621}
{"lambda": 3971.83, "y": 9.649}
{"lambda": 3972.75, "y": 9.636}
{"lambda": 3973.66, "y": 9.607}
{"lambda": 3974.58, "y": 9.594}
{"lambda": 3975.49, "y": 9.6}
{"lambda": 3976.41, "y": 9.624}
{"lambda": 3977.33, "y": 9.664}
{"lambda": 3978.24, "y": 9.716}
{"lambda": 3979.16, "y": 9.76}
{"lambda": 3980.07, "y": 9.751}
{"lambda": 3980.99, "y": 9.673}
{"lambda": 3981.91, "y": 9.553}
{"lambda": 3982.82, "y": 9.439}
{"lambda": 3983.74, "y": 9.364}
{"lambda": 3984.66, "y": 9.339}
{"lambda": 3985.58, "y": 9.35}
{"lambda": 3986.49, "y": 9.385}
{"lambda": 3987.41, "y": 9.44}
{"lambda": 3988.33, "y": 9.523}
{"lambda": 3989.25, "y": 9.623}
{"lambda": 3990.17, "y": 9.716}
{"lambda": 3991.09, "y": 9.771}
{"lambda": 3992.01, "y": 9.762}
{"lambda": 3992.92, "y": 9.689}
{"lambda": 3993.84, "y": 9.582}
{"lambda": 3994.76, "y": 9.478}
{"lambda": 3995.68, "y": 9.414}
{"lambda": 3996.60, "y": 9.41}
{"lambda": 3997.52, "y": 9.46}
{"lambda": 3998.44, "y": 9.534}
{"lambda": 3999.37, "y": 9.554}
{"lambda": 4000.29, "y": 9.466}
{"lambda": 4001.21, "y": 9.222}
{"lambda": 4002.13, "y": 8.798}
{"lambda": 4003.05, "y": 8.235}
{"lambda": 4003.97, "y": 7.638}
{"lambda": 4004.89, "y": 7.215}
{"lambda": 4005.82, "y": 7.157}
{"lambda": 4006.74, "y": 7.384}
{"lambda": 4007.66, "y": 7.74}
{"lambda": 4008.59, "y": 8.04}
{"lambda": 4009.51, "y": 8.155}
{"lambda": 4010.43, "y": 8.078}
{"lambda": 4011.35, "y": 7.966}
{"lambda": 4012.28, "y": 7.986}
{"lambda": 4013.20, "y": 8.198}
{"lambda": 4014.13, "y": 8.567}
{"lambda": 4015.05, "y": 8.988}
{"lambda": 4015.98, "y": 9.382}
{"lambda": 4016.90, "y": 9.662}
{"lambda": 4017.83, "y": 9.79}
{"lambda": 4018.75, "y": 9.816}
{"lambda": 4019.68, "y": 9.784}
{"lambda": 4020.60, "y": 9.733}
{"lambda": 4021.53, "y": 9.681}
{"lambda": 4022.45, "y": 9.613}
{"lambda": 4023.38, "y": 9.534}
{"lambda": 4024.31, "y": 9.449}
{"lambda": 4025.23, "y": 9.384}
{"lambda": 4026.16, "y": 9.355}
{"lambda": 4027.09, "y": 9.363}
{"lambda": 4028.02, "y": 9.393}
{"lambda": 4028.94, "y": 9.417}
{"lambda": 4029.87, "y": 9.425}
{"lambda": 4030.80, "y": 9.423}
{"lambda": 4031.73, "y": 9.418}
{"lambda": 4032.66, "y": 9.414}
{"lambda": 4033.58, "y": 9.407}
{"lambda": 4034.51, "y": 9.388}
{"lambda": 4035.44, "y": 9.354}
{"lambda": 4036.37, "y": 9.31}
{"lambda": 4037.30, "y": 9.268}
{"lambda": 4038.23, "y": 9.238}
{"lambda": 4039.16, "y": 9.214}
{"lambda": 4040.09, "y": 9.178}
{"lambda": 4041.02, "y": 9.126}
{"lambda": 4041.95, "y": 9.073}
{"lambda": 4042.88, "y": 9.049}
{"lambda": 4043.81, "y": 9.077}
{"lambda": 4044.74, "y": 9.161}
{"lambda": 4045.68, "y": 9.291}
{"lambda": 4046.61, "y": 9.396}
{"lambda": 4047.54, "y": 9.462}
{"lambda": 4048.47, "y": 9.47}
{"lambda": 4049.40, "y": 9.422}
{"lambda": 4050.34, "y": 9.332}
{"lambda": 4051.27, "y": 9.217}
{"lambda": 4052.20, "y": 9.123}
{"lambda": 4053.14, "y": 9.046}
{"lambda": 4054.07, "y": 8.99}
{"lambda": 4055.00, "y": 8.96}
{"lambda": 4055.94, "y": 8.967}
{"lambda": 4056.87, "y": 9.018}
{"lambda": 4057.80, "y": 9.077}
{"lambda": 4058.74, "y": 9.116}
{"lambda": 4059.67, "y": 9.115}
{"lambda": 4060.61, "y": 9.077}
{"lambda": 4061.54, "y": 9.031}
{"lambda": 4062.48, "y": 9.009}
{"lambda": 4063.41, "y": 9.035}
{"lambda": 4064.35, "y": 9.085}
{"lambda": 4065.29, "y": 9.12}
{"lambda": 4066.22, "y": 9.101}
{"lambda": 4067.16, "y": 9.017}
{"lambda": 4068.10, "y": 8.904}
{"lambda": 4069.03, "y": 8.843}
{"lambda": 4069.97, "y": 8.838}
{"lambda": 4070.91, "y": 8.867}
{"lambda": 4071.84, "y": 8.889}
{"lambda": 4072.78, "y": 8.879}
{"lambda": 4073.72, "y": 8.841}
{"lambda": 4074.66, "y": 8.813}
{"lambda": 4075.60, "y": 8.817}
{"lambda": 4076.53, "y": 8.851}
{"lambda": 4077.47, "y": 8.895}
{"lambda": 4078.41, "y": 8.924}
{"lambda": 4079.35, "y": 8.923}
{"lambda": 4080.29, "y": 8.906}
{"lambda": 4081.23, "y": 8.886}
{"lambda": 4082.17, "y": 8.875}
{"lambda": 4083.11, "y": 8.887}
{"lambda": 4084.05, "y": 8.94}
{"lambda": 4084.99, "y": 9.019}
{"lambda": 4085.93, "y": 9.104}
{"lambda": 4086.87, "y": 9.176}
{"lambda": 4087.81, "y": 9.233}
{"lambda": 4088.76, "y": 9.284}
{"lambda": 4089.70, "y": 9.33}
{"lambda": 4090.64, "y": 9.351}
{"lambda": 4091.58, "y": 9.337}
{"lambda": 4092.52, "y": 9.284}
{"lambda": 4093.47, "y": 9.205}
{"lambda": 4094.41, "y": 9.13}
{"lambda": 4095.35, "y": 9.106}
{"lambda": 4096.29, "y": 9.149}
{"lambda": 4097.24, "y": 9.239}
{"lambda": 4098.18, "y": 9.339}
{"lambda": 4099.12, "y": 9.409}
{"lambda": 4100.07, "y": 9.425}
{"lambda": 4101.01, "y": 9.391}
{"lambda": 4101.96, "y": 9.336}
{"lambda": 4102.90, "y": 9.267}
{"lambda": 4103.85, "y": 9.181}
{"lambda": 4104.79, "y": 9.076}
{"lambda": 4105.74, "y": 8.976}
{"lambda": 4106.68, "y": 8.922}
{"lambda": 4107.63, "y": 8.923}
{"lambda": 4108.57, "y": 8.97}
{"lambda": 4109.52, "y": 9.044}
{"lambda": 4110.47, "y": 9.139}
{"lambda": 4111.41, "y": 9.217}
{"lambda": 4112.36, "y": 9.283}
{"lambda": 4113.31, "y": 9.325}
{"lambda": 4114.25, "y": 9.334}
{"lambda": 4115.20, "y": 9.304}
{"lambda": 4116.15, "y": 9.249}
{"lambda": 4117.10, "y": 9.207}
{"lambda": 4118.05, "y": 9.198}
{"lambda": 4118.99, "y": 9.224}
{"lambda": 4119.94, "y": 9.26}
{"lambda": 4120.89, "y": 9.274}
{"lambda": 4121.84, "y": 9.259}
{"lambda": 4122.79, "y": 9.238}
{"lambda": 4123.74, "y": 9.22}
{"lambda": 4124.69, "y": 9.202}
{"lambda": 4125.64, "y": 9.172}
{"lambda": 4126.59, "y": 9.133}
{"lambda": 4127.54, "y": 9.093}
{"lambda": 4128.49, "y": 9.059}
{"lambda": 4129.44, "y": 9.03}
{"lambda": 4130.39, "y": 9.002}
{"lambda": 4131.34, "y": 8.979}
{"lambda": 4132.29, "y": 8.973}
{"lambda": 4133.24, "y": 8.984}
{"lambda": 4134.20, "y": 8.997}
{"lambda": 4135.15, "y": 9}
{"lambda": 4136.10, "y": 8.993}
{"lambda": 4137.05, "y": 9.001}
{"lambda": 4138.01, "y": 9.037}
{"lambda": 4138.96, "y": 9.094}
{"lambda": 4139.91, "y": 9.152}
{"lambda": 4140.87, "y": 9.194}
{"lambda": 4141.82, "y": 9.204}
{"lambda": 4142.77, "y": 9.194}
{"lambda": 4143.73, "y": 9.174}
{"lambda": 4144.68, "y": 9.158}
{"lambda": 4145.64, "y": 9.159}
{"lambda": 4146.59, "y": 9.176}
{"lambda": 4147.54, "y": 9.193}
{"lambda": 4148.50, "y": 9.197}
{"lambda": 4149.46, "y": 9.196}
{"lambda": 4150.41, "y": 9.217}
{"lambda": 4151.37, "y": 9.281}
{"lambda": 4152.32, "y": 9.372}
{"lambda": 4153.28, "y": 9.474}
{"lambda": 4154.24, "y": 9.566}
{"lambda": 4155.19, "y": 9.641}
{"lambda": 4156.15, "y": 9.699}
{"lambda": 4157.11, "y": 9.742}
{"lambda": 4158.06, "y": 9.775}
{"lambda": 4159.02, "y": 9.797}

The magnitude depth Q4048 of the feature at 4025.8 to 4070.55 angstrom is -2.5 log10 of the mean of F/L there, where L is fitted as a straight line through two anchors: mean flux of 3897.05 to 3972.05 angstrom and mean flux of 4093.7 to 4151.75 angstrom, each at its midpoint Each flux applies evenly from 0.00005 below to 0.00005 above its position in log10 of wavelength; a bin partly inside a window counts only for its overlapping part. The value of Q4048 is 0.03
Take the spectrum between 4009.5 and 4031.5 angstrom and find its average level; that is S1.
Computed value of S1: 9.2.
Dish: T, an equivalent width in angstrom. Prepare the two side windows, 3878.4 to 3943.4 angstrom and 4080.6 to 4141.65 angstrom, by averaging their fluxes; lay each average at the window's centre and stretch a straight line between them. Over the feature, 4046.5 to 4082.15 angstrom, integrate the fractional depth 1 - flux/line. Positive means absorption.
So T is 1.3 angstrom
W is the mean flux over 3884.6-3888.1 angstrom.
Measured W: 9.96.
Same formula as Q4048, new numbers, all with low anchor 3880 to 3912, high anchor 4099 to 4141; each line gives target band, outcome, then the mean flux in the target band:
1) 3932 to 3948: 0.04 mag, 9.6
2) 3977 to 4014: 0.08 mag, 9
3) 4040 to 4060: 0.03 mag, 9.17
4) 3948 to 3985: 0.02 mag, 9.65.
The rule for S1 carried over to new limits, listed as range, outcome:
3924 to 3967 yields 9.77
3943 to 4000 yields 9.61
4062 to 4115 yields 9.08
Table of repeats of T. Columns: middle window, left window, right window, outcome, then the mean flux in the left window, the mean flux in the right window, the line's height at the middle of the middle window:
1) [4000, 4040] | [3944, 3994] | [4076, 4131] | 2.1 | 9.63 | 9.15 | 9.45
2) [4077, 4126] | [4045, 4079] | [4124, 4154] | -0.4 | 9.05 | 9.14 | 9.09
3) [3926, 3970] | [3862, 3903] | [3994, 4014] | -2.4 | 10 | 8.5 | 9.21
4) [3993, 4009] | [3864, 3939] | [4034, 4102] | 1.4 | 10.1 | 9.11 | 9.49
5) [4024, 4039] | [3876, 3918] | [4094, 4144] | 0.3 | 10.1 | 9.16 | 9.54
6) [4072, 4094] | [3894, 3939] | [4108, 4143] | 0.7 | 10.1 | 9.14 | 9.34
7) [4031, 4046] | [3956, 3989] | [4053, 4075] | -0.2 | 9.57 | 8.99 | 9.15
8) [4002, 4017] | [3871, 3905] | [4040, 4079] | 2.0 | 10.1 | 9.06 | 9.37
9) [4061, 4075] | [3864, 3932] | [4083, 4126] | 0.6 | 10.1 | 9.2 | 9.36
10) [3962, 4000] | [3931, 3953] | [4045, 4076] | -0.3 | 9.69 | 9.06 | 9.48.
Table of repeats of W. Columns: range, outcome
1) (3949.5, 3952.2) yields 9.92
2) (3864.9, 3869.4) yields 9.74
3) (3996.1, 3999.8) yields 9.47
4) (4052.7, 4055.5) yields 9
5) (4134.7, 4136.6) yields 9.02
